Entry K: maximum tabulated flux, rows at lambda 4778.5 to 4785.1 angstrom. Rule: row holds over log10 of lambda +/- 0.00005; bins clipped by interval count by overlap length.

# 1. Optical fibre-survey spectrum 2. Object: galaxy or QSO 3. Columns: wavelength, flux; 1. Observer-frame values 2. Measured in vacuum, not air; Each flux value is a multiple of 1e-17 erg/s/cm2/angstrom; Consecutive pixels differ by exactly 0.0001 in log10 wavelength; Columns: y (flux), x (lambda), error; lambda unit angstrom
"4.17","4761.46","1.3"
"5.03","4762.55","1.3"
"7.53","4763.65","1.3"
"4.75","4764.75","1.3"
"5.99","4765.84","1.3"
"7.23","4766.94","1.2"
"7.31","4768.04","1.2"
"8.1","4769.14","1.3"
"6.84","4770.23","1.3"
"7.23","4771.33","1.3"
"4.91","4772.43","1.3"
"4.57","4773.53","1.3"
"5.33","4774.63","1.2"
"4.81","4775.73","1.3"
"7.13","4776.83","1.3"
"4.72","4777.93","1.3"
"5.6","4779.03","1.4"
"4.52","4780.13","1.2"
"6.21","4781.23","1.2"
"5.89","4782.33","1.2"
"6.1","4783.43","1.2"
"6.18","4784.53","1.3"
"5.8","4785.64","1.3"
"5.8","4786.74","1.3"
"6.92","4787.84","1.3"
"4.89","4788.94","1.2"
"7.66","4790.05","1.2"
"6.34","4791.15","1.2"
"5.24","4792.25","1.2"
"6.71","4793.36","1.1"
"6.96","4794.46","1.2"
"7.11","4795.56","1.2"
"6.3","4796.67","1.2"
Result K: 6.21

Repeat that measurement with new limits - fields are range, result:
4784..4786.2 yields 6.18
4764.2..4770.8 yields 8.1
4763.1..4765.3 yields 7.53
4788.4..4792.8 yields 7.66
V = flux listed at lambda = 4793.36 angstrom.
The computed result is 6.71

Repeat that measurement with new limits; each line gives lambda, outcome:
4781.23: 6.21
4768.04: 7.31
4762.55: 5.03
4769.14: 8.1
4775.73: 4.81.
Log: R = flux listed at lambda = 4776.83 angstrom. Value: 7.13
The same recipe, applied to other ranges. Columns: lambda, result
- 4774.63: 5.33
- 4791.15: 6.34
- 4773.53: 4.57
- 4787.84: 6.92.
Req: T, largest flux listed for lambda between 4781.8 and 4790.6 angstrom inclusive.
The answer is 7.66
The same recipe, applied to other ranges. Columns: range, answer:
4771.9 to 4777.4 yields 7.13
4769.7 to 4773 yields 7.23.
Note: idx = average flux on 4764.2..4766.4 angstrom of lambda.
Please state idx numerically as 5.39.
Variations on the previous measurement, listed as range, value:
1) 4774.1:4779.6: 5.52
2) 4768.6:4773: 6.76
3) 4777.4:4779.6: 5.16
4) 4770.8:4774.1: 5.55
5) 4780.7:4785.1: 6.09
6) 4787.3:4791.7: 6.45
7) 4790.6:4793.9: 6.09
